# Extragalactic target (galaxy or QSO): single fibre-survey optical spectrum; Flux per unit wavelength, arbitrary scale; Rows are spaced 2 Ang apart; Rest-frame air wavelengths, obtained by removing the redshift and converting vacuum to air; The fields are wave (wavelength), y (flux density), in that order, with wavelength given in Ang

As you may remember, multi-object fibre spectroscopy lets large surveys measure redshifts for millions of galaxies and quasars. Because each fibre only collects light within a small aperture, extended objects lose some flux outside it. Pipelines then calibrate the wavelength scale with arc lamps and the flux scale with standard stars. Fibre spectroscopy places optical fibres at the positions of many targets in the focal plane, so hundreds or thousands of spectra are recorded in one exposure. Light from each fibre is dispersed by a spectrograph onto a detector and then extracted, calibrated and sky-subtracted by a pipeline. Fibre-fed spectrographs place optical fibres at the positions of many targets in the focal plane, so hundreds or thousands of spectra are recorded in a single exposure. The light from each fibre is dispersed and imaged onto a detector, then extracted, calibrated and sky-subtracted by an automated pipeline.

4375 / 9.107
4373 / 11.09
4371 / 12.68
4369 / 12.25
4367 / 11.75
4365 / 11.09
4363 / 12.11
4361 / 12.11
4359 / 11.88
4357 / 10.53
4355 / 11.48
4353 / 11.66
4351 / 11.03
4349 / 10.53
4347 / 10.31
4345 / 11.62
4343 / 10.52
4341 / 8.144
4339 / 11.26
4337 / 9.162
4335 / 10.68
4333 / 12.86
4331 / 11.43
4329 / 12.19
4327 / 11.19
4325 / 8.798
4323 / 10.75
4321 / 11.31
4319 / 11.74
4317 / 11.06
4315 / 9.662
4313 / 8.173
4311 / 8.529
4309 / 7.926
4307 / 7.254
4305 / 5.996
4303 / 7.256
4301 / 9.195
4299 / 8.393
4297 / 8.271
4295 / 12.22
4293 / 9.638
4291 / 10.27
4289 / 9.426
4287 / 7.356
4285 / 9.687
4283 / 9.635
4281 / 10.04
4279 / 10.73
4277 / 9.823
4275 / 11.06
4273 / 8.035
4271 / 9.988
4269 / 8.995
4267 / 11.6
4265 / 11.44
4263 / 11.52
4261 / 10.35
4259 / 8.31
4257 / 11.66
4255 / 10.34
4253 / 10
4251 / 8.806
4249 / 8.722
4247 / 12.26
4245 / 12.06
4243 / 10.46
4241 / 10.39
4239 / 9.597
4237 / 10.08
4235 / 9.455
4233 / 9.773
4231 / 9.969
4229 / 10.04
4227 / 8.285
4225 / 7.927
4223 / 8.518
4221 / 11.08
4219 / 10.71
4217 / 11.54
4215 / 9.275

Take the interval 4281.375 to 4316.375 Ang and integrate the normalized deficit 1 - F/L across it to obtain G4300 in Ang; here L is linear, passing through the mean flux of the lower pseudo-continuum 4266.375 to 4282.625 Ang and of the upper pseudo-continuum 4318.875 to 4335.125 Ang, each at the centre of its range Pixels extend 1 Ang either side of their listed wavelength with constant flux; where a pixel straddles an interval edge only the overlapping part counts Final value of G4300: 5.8 Ang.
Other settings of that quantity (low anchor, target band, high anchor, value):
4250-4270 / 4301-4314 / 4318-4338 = 3.8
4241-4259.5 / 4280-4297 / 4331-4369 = 1.5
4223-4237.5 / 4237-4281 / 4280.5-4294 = -4.4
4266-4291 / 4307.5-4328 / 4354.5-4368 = 1.5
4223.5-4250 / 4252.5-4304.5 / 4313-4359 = 2.4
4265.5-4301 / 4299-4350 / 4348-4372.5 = 4.1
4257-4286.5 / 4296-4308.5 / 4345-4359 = 3.2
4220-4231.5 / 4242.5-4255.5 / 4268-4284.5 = -1.2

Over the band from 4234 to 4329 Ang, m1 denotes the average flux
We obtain 9.8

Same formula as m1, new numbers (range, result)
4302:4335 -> 9.79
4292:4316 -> 8.54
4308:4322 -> 9.77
